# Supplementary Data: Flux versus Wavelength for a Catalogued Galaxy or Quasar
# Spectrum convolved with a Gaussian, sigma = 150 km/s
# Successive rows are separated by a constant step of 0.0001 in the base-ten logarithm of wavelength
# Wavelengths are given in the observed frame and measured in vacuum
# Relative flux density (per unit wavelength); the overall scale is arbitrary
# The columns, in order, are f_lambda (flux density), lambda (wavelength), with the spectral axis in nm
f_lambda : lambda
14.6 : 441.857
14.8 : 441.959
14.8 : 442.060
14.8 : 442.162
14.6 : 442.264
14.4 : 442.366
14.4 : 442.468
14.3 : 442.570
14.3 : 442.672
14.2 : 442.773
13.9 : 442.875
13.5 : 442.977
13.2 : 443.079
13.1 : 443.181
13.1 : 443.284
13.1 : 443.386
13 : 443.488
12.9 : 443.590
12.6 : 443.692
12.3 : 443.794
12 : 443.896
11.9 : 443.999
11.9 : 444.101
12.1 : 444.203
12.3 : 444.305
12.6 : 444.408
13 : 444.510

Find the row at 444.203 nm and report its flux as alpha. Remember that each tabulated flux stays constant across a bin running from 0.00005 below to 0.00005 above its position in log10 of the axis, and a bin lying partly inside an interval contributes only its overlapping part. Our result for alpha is 12.1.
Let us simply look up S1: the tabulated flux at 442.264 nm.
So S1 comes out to 14.6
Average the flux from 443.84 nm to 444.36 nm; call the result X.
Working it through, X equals 12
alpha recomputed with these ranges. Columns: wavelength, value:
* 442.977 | 13.5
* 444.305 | 12.3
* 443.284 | 13.1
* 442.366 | 14.4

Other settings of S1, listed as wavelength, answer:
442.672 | 14.3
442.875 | 13.9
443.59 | 12.9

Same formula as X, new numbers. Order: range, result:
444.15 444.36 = 12.2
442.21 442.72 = 14.4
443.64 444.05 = 12.2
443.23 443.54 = 13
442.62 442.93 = 14.2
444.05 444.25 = 12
